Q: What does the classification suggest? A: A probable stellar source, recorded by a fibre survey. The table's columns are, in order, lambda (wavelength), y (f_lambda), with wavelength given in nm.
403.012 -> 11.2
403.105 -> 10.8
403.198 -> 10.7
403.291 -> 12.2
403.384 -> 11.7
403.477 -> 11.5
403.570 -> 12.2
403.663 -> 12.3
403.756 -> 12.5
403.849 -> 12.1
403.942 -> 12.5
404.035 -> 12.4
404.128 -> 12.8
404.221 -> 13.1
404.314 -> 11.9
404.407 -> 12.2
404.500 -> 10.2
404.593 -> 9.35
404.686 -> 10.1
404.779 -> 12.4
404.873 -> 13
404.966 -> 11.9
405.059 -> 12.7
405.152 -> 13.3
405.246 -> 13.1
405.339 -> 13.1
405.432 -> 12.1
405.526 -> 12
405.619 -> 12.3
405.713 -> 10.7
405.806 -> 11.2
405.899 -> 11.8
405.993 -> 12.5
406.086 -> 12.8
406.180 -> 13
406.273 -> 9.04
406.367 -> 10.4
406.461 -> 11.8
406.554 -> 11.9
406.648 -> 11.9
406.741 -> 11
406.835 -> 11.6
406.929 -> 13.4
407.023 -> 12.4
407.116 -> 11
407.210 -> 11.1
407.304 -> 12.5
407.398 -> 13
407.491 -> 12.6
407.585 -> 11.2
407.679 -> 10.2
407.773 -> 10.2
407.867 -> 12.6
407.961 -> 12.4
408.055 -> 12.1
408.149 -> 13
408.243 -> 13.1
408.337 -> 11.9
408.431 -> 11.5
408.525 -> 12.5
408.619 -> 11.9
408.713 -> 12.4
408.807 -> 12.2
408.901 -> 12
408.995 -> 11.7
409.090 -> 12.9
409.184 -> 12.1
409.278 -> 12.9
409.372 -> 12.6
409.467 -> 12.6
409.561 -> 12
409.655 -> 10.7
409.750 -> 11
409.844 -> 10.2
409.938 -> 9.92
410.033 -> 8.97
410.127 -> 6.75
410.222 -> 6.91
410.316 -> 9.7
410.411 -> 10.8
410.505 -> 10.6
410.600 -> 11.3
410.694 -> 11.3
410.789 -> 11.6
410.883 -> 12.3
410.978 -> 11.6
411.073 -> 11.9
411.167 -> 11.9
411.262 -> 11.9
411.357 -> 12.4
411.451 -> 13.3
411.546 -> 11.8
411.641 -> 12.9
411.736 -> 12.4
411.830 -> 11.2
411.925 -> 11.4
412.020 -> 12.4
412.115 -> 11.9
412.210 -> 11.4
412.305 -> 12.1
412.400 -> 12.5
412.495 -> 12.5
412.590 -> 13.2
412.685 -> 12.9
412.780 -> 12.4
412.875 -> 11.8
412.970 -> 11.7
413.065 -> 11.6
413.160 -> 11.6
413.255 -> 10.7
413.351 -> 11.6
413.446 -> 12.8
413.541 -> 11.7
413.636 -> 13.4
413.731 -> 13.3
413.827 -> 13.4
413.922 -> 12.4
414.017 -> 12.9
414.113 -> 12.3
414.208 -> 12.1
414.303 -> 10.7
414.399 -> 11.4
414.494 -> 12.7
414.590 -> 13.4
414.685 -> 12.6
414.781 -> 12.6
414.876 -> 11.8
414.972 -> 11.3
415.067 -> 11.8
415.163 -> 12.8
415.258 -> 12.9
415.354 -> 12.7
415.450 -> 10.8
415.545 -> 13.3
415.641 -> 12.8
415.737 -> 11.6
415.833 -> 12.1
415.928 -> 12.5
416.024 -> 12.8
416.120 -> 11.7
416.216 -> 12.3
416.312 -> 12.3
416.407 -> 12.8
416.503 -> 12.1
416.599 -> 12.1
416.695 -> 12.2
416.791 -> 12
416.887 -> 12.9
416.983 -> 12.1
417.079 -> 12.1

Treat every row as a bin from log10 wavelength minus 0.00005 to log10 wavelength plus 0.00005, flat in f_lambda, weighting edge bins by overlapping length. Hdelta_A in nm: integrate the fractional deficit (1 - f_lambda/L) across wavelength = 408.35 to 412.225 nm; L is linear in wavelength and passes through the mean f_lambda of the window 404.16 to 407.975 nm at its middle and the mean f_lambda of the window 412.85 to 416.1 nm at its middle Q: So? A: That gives 0.18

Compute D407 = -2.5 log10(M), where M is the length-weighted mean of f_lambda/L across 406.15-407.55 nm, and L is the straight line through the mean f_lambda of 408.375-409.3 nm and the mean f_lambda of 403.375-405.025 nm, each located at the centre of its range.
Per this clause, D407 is 0.029 mag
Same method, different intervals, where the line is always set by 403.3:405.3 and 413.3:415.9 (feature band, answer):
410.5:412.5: 0.027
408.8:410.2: 0.101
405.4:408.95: 0.024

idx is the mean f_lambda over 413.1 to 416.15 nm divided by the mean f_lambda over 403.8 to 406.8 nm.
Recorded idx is 1.03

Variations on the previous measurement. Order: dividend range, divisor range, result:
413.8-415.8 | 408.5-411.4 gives 1.09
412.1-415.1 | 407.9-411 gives 1.07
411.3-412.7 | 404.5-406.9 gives 1.04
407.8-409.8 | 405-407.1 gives 1.02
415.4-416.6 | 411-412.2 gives 1.01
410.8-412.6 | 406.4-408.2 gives 1.02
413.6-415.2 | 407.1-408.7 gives 1.04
